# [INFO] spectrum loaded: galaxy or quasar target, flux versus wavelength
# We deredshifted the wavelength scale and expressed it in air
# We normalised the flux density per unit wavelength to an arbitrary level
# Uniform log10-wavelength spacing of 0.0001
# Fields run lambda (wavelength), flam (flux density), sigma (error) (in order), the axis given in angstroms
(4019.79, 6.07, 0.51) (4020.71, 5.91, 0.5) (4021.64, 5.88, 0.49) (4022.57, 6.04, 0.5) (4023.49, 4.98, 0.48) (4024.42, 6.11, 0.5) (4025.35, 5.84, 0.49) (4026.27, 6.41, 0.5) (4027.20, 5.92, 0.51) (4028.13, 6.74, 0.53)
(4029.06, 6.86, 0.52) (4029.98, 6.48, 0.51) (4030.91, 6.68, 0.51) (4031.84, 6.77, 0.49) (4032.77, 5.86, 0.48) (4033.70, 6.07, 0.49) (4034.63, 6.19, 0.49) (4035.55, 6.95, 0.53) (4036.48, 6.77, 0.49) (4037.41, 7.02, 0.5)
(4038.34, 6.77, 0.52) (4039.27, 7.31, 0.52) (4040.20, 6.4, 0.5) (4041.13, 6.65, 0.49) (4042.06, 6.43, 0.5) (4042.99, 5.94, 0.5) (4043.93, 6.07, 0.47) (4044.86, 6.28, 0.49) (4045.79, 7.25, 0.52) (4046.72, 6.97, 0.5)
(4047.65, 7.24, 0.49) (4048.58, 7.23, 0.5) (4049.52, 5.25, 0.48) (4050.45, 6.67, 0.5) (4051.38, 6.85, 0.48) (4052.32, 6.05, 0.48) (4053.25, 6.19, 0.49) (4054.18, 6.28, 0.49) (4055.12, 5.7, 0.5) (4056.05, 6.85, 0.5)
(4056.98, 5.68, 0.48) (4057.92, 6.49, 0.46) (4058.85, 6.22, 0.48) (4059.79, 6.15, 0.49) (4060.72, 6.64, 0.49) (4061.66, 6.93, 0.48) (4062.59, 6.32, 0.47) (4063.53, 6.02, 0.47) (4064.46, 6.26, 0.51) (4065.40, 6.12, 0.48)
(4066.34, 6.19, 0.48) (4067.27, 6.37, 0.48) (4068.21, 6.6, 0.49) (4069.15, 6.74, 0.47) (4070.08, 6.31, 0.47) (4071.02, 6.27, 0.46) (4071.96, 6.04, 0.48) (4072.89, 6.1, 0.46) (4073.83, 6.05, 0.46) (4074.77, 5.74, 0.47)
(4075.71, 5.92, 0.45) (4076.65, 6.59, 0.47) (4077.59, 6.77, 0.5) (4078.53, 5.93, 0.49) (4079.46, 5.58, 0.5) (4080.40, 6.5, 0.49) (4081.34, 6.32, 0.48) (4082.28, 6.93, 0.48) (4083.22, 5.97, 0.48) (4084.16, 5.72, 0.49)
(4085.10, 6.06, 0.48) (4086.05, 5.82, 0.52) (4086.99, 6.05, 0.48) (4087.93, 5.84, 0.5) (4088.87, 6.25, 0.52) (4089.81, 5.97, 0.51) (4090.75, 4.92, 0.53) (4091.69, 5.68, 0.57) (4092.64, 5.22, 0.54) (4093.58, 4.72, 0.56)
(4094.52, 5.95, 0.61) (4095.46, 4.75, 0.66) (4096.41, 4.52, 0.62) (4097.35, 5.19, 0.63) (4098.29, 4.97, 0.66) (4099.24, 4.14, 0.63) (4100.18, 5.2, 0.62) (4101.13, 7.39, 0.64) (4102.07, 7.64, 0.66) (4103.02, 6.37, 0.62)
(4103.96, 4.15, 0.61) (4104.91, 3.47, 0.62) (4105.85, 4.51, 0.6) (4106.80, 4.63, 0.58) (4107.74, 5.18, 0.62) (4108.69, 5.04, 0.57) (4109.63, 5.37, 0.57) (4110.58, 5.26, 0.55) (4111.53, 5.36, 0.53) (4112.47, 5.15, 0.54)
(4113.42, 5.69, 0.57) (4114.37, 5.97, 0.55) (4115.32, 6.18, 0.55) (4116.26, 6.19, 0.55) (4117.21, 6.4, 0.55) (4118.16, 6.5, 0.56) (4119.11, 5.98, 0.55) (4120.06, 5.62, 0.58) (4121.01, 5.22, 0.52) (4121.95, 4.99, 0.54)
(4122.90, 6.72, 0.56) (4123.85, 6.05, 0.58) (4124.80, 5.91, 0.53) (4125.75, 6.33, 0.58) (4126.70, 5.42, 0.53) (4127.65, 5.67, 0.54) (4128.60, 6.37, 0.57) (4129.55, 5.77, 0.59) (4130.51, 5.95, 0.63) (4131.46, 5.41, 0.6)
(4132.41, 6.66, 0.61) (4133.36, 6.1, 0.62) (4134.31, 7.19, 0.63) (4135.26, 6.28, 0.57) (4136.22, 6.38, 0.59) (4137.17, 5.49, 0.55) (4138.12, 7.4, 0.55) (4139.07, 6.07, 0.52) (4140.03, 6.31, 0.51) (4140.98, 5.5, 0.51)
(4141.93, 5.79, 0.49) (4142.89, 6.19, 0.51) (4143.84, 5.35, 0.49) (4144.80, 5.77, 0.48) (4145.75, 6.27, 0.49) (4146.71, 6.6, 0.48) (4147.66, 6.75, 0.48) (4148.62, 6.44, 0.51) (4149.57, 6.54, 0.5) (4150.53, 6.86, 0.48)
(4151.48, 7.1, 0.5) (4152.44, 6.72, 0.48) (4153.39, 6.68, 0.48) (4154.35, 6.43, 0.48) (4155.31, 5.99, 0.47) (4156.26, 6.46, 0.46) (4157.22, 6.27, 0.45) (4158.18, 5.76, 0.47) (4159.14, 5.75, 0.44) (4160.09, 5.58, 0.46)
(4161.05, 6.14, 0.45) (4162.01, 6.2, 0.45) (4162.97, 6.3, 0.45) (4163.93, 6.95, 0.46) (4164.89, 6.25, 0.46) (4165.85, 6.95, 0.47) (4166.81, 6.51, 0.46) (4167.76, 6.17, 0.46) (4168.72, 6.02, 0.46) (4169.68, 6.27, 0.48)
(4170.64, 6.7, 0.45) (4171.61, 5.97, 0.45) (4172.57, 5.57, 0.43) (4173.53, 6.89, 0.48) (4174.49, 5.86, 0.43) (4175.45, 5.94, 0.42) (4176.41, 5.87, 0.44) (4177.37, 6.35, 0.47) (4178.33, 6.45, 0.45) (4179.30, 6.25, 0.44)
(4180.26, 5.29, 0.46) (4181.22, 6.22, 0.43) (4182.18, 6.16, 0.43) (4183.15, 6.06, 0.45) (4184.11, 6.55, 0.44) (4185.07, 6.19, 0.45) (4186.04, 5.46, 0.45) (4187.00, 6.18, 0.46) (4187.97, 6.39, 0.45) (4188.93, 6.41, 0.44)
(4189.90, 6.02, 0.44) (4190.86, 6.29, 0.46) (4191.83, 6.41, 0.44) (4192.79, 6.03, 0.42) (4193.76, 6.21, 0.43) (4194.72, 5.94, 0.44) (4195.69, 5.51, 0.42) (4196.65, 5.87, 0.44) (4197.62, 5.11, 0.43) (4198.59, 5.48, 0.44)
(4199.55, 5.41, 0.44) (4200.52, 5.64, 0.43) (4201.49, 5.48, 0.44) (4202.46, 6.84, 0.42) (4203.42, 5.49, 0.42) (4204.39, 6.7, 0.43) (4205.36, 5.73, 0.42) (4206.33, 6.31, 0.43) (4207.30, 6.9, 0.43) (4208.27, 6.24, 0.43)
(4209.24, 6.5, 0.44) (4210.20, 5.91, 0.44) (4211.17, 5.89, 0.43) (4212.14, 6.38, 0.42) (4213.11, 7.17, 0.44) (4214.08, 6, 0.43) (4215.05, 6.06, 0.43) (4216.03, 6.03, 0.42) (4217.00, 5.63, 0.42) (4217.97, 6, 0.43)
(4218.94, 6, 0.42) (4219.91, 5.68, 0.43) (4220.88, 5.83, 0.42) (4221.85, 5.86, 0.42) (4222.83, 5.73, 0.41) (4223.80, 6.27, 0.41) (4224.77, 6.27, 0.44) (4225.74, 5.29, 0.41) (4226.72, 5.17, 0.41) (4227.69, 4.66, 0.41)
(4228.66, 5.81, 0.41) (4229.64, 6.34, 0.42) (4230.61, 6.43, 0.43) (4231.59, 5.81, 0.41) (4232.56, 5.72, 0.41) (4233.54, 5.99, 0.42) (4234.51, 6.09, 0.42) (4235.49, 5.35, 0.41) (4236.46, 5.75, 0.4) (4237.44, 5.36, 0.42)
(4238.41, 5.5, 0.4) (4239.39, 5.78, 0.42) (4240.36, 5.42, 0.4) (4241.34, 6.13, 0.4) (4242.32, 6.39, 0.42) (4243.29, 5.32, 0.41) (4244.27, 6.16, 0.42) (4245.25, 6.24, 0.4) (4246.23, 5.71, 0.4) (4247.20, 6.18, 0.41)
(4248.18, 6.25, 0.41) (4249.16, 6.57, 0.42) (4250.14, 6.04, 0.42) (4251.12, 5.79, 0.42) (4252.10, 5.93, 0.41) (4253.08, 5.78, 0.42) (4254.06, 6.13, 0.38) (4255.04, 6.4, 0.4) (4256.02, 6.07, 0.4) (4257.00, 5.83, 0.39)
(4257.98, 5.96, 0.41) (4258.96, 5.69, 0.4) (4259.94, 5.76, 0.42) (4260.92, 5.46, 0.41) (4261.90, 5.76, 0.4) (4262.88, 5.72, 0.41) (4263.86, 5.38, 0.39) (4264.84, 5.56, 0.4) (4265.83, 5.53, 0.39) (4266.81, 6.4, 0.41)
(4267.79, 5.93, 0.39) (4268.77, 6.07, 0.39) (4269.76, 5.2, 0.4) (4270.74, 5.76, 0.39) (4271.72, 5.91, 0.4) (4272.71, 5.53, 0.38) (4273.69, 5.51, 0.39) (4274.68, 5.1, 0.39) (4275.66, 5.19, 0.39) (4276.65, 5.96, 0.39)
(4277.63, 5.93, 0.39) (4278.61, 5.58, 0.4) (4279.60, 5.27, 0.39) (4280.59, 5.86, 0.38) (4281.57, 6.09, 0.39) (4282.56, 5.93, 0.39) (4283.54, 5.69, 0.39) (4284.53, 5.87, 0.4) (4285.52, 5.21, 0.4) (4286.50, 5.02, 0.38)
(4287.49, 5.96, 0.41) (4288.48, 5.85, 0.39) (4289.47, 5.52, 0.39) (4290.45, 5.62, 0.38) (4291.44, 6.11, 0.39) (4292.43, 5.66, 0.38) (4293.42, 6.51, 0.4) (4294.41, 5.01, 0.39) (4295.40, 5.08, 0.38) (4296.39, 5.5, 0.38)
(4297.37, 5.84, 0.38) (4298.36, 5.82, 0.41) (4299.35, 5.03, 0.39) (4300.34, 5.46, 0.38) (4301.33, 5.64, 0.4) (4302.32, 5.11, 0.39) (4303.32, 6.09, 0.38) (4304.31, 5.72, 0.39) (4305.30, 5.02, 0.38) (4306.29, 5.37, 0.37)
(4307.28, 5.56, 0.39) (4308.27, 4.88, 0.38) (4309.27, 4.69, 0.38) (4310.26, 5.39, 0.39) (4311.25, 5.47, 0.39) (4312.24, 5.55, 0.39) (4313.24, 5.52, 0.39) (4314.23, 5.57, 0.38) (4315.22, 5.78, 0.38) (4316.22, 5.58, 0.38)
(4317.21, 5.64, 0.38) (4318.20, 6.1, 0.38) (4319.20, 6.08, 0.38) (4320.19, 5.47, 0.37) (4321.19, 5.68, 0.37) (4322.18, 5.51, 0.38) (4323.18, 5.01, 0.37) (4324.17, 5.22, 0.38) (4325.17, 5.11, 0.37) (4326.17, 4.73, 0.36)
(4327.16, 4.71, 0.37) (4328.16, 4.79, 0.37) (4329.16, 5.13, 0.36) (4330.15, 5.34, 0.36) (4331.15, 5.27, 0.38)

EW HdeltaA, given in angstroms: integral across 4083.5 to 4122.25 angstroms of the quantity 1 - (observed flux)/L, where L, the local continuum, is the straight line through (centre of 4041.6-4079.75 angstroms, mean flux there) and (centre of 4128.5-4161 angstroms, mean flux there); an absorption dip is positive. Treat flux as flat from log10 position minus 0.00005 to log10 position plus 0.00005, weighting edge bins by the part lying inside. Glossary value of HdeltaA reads 4.8 angstroms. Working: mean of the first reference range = 6.33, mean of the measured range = 5.5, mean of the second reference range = 6.24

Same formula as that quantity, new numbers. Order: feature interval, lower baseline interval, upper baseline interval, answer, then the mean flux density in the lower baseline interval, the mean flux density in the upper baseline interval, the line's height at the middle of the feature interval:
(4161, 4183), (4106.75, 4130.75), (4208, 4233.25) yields -1.42 angstroms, 5.75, 5.95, 5.85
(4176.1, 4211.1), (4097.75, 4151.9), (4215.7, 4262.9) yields -1.09 angstroms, 5.88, 5.86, 5.87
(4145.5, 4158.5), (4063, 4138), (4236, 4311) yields -1.60 angstroms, 5.83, 5.7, 5.79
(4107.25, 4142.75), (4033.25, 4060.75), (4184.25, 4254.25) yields 1.85 angstroms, 6.48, 5.95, 6.24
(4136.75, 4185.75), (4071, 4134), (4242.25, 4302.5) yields -4.24 angstroms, 5.74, 5.75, 5.74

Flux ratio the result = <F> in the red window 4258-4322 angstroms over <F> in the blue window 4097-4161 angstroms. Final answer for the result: 0.95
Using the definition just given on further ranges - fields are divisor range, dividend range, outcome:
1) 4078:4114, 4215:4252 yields 1.06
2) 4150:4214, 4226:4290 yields 0.93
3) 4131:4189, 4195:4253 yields 0.95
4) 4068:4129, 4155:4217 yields 1.06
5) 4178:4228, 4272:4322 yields 0.93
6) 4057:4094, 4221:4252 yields 0.96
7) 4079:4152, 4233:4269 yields 1.01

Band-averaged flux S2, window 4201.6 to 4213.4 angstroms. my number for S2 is 6.3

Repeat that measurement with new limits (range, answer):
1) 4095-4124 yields 5.47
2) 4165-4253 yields 6.01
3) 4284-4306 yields 5.57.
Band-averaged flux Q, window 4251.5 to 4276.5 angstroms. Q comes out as 5.74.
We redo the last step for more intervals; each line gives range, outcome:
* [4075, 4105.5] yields 5.7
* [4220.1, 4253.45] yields 5.85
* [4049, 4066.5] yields 6.26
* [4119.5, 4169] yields 6.19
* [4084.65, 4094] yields 5.65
